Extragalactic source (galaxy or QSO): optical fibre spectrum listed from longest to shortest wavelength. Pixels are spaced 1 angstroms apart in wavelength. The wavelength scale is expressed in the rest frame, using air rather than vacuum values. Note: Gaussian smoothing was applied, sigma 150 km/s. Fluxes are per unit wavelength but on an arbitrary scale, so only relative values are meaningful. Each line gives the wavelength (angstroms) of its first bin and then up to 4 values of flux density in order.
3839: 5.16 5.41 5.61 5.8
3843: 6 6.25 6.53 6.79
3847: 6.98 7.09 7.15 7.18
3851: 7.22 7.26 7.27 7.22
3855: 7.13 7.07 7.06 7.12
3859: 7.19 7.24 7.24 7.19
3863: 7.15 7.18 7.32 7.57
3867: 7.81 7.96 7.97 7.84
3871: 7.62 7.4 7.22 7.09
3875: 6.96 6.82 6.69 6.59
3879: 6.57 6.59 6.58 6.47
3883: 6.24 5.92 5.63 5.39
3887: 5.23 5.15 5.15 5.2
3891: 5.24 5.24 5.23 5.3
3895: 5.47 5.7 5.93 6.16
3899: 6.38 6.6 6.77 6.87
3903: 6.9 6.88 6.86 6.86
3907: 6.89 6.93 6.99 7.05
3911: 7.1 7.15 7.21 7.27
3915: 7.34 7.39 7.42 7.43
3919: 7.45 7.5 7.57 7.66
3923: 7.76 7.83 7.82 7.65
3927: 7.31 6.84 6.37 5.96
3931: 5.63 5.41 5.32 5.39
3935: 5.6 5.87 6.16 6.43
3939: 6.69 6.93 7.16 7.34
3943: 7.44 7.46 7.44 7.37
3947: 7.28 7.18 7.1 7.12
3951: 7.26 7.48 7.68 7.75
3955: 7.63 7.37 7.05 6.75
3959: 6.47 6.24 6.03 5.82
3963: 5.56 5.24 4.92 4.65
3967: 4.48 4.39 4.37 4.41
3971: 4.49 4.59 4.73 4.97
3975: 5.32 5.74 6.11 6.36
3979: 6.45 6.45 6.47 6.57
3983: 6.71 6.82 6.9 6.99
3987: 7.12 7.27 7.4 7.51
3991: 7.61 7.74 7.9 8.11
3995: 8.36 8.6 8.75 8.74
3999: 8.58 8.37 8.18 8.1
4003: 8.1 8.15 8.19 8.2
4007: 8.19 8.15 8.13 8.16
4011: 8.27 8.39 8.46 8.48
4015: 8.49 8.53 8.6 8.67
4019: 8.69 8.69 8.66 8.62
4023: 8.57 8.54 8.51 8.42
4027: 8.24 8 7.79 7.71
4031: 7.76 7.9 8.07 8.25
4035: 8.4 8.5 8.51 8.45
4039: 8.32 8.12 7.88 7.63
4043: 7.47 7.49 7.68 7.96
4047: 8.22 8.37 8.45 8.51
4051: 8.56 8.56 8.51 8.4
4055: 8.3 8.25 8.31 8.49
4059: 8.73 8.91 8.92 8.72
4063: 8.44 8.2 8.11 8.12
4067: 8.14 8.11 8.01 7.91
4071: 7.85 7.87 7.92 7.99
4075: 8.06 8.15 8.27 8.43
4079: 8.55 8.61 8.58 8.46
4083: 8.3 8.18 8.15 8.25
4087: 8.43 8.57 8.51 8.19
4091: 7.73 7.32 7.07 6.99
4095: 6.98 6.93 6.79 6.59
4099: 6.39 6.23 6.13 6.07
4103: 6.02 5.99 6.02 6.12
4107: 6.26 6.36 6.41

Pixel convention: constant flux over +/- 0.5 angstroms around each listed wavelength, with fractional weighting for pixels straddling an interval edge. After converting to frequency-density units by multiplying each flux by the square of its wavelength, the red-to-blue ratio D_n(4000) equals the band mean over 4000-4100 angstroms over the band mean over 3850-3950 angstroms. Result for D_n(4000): 1.30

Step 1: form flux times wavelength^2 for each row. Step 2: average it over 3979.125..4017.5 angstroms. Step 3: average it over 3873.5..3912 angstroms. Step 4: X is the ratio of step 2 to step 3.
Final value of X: 1.33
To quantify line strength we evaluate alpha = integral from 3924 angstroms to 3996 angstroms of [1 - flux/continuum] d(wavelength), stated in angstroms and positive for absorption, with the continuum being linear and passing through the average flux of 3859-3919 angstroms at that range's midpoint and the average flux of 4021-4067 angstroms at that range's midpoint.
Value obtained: 8.7 angstroms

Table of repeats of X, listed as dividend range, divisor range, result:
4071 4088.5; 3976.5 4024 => 1.09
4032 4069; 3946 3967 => 1.31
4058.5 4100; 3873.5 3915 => 1.38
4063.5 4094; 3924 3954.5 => 1.27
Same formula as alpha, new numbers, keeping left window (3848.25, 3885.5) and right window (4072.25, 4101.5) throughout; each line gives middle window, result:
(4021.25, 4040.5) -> -1.71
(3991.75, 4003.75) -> -1.33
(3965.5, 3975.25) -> 3.65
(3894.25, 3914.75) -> 1.43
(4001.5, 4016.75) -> -1.54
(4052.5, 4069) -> -1.58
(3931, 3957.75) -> 1.67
